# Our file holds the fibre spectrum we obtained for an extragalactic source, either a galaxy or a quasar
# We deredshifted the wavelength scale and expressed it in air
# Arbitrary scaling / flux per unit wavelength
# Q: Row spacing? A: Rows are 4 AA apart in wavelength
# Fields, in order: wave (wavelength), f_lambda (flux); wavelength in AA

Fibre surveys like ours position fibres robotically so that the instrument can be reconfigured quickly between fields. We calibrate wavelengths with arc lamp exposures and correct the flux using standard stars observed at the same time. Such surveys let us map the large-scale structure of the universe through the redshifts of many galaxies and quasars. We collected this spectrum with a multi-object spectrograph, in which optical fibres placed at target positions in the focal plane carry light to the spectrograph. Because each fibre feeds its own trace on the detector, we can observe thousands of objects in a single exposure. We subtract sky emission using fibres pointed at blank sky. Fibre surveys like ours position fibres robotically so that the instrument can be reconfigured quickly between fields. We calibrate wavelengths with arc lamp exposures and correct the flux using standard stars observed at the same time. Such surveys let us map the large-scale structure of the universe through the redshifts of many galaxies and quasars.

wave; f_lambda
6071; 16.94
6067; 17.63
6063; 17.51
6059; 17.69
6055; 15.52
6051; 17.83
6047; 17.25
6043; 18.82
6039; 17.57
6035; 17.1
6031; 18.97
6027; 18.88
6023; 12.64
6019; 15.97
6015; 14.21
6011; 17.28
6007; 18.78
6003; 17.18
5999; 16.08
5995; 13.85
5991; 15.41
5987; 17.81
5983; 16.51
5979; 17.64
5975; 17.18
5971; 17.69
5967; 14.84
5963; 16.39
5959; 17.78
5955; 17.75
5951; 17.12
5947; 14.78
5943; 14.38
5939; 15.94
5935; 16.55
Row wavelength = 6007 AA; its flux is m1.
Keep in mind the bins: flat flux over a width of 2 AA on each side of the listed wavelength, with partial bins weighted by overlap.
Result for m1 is 18.78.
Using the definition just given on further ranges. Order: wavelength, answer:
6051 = 17.83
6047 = 17.25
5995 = 13.85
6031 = 18.97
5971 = 17.69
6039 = 17.57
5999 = 16.08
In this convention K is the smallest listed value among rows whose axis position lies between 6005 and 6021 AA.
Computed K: 14.21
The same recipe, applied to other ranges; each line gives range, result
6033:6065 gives 15.52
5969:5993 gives 15.41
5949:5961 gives 17.12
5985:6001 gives 13.85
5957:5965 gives 16.39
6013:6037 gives 12.64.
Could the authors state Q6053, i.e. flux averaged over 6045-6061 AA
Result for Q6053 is 17.1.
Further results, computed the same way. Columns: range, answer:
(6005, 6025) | 15.8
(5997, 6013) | 17.3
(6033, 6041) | 17.3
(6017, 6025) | 14.3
